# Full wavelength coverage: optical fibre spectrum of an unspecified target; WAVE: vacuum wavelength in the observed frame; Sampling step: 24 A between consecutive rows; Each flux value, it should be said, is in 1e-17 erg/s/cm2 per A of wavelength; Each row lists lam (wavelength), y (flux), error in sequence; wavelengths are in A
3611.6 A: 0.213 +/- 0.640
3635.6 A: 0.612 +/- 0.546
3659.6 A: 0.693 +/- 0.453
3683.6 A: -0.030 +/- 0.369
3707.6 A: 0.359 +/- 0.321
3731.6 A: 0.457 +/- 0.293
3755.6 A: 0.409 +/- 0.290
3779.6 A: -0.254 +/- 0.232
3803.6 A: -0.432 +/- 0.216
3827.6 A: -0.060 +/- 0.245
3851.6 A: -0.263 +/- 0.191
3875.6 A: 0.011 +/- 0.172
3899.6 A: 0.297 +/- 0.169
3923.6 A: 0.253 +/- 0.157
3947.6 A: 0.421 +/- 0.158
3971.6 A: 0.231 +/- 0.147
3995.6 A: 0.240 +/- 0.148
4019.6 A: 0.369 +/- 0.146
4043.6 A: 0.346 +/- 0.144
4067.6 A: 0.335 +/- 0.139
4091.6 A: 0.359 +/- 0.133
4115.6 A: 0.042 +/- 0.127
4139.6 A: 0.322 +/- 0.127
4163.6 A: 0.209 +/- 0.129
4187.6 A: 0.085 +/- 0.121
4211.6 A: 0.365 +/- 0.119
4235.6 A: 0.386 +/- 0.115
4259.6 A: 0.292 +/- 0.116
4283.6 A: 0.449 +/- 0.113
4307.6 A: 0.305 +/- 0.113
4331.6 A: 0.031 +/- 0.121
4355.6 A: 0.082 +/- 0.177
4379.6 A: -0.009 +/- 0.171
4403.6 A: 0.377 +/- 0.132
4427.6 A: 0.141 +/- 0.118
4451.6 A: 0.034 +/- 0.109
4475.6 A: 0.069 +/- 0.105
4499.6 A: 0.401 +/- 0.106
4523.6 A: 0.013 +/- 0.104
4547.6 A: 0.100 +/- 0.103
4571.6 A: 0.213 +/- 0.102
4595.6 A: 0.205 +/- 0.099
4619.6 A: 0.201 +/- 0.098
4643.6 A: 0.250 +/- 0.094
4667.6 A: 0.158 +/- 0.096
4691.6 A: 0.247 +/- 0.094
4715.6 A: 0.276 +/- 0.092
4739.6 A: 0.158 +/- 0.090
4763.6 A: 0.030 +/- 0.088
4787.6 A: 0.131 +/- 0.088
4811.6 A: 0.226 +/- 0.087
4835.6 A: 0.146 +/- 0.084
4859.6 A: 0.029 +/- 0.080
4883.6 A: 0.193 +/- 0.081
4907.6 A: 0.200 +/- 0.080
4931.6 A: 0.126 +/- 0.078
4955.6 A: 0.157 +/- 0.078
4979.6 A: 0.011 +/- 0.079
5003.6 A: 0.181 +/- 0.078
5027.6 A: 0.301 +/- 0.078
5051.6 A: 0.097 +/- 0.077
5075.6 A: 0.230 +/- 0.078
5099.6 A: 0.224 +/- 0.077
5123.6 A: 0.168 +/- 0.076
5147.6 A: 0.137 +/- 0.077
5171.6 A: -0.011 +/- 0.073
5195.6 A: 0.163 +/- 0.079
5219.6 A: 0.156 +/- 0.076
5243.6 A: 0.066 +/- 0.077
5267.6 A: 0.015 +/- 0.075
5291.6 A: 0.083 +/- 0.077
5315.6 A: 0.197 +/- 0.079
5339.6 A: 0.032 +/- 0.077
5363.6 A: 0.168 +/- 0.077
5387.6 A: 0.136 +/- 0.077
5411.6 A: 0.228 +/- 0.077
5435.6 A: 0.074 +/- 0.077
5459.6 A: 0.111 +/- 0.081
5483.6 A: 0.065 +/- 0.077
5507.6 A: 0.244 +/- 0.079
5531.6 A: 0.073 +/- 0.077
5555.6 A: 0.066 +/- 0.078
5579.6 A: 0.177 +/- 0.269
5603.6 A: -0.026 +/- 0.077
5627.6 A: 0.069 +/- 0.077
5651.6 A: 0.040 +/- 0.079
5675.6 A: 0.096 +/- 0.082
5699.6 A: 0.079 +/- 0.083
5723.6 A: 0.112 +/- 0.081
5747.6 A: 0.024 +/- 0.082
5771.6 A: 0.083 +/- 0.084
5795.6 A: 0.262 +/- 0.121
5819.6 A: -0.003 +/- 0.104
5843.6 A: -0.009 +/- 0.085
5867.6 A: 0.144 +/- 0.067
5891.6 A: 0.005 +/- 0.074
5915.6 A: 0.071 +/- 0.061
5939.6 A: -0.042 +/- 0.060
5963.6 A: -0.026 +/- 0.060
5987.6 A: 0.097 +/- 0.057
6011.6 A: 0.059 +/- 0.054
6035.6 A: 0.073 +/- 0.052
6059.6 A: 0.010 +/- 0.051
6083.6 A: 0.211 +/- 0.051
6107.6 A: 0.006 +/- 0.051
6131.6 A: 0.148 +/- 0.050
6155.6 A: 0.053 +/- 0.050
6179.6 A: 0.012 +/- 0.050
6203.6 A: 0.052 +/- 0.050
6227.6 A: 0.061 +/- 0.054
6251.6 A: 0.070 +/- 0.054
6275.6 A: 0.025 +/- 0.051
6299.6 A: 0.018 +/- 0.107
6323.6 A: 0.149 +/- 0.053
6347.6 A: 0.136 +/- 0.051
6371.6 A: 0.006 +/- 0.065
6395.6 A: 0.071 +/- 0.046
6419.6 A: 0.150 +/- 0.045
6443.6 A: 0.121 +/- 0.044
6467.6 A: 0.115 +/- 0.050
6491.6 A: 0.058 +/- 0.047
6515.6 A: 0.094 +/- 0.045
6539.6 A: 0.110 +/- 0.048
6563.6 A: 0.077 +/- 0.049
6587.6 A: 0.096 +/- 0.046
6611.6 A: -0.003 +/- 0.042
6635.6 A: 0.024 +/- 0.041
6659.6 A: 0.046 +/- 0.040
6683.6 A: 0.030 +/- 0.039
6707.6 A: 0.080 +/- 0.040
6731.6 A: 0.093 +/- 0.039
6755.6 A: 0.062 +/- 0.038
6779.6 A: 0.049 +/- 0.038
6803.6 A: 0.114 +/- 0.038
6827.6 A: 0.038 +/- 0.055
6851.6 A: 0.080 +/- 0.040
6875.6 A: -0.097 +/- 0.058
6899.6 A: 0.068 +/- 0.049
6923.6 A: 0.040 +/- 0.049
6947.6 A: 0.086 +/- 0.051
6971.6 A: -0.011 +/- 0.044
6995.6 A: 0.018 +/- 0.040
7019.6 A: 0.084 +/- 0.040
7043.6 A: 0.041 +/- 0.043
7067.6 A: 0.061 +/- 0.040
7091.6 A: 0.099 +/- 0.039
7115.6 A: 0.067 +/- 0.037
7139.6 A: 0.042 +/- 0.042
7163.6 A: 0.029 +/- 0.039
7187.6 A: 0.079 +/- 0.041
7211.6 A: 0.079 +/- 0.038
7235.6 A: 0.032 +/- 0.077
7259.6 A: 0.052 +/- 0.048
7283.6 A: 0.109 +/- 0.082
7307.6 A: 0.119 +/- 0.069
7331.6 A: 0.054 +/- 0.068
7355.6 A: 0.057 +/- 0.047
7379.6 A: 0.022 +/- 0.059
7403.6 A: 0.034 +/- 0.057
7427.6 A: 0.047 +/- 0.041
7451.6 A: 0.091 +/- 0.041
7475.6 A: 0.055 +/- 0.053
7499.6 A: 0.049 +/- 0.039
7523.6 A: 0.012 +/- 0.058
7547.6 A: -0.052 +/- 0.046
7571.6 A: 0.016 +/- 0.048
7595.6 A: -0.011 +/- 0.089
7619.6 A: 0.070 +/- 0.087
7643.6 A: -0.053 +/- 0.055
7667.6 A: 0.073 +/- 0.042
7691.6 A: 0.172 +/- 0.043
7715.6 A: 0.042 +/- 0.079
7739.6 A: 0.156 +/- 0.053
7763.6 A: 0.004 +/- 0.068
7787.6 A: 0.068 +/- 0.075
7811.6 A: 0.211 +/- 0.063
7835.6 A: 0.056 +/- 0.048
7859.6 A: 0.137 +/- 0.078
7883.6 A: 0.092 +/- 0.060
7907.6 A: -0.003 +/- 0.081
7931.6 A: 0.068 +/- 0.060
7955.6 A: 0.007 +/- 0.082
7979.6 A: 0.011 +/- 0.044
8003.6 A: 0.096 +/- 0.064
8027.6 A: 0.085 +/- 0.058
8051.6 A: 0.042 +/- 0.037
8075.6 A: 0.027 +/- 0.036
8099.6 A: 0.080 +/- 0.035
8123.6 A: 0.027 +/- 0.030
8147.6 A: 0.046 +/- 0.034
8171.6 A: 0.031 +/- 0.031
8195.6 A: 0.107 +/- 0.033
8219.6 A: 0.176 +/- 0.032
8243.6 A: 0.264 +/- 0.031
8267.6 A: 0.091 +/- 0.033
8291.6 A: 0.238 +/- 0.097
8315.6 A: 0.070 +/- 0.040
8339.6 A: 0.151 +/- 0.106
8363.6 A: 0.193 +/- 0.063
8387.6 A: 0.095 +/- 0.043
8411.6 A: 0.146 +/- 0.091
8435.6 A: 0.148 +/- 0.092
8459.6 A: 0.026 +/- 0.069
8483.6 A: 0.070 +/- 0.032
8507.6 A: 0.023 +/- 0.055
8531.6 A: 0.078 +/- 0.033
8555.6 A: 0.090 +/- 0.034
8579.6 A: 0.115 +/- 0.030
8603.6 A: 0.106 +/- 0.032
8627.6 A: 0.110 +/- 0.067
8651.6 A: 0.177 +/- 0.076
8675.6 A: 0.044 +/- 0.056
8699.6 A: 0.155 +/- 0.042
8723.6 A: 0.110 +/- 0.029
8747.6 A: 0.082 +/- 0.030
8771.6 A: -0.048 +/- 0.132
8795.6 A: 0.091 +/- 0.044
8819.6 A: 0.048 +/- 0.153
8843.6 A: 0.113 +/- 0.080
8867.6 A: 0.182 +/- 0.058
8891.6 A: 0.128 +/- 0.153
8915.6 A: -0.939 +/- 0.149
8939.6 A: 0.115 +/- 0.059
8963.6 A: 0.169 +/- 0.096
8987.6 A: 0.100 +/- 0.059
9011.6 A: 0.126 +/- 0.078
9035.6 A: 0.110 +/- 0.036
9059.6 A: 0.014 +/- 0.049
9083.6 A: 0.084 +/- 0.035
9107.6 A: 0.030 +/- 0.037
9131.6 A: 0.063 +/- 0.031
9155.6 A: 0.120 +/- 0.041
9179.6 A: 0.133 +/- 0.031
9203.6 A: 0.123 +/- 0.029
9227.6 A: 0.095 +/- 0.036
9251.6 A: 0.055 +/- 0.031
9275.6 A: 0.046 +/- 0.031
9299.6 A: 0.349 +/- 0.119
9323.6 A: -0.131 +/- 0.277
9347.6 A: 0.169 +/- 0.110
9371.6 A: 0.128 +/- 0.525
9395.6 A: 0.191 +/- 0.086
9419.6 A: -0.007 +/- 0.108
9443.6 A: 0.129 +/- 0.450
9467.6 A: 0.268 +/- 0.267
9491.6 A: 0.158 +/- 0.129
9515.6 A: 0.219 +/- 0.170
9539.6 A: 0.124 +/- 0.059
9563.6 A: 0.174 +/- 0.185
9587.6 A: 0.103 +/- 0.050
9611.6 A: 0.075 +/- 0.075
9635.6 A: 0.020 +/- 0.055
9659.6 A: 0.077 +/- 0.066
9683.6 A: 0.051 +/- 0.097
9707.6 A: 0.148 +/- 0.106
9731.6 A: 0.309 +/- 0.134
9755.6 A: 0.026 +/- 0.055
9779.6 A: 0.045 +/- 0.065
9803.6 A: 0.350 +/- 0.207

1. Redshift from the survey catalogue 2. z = 1.208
